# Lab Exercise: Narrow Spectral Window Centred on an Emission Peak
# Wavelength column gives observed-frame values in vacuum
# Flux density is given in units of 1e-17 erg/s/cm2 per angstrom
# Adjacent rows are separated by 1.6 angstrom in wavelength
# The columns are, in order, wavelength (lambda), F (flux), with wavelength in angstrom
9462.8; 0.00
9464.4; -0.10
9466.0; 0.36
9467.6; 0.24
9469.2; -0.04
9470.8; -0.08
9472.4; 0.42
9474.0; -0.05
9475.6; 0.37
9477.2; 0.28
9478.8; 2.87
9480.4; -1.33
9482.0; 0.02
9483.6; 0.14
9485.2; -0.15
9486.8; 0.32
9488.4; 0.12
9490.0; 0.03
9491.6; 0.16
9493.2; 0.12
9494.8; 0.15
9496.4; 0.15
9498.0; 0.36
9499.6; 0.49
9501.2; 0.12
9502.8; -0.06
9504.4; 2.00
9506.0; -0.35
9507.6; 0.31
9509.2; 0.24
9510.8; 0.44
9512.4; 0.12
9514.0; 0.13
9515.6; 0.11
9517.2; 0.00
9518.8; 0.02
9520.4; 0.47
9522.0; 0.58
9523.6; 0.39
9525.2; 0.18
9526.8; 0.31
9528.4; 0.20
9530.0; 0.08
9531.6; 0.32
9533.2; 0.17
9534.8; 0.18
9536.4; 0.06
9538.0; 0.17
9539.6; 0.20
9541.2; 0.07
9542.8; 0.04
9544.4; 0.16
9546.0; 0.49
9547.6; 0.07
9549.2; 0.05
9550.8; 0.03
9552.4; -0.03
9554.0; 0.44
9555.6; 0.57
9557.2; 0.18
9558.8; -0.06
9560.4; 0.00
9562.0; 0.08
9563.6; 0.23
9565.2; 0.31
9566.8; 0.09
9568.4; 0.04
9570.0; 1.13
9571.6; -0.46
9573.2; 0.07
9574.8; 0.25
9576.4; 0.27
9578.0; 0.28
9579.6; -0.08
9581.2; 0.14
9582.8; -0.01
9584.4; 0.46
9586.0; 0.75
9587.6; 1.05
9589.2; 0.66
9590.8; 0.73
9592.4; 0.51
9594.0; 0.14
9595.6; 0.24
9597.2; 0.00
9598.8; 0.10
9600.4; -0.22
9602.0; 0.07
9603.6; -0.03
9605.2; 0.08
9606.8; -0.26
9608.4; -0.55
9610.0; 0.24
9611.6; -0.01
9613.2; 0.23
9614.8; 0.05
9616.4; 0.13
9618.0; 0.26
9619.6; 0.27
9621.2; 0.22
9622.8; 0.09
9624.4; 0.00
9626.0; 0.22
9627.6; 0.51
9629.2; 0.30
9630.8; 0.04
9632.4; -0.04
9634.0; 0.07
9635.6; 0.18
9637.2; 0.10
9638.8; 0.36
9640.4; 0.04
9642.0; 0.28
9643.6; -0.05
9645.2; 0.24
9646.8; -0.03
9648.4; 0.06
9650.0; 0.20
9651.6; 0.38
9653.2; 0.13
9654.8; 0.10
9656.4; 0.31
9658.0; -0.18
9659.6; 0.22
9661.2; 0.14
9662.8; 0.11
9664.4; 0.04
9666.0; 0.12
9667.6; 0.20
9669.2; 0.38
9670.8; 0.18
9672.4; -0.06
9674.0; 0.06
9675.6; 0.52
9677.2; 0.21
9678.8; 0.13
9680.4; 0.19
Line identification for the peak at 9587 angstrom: [O III]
